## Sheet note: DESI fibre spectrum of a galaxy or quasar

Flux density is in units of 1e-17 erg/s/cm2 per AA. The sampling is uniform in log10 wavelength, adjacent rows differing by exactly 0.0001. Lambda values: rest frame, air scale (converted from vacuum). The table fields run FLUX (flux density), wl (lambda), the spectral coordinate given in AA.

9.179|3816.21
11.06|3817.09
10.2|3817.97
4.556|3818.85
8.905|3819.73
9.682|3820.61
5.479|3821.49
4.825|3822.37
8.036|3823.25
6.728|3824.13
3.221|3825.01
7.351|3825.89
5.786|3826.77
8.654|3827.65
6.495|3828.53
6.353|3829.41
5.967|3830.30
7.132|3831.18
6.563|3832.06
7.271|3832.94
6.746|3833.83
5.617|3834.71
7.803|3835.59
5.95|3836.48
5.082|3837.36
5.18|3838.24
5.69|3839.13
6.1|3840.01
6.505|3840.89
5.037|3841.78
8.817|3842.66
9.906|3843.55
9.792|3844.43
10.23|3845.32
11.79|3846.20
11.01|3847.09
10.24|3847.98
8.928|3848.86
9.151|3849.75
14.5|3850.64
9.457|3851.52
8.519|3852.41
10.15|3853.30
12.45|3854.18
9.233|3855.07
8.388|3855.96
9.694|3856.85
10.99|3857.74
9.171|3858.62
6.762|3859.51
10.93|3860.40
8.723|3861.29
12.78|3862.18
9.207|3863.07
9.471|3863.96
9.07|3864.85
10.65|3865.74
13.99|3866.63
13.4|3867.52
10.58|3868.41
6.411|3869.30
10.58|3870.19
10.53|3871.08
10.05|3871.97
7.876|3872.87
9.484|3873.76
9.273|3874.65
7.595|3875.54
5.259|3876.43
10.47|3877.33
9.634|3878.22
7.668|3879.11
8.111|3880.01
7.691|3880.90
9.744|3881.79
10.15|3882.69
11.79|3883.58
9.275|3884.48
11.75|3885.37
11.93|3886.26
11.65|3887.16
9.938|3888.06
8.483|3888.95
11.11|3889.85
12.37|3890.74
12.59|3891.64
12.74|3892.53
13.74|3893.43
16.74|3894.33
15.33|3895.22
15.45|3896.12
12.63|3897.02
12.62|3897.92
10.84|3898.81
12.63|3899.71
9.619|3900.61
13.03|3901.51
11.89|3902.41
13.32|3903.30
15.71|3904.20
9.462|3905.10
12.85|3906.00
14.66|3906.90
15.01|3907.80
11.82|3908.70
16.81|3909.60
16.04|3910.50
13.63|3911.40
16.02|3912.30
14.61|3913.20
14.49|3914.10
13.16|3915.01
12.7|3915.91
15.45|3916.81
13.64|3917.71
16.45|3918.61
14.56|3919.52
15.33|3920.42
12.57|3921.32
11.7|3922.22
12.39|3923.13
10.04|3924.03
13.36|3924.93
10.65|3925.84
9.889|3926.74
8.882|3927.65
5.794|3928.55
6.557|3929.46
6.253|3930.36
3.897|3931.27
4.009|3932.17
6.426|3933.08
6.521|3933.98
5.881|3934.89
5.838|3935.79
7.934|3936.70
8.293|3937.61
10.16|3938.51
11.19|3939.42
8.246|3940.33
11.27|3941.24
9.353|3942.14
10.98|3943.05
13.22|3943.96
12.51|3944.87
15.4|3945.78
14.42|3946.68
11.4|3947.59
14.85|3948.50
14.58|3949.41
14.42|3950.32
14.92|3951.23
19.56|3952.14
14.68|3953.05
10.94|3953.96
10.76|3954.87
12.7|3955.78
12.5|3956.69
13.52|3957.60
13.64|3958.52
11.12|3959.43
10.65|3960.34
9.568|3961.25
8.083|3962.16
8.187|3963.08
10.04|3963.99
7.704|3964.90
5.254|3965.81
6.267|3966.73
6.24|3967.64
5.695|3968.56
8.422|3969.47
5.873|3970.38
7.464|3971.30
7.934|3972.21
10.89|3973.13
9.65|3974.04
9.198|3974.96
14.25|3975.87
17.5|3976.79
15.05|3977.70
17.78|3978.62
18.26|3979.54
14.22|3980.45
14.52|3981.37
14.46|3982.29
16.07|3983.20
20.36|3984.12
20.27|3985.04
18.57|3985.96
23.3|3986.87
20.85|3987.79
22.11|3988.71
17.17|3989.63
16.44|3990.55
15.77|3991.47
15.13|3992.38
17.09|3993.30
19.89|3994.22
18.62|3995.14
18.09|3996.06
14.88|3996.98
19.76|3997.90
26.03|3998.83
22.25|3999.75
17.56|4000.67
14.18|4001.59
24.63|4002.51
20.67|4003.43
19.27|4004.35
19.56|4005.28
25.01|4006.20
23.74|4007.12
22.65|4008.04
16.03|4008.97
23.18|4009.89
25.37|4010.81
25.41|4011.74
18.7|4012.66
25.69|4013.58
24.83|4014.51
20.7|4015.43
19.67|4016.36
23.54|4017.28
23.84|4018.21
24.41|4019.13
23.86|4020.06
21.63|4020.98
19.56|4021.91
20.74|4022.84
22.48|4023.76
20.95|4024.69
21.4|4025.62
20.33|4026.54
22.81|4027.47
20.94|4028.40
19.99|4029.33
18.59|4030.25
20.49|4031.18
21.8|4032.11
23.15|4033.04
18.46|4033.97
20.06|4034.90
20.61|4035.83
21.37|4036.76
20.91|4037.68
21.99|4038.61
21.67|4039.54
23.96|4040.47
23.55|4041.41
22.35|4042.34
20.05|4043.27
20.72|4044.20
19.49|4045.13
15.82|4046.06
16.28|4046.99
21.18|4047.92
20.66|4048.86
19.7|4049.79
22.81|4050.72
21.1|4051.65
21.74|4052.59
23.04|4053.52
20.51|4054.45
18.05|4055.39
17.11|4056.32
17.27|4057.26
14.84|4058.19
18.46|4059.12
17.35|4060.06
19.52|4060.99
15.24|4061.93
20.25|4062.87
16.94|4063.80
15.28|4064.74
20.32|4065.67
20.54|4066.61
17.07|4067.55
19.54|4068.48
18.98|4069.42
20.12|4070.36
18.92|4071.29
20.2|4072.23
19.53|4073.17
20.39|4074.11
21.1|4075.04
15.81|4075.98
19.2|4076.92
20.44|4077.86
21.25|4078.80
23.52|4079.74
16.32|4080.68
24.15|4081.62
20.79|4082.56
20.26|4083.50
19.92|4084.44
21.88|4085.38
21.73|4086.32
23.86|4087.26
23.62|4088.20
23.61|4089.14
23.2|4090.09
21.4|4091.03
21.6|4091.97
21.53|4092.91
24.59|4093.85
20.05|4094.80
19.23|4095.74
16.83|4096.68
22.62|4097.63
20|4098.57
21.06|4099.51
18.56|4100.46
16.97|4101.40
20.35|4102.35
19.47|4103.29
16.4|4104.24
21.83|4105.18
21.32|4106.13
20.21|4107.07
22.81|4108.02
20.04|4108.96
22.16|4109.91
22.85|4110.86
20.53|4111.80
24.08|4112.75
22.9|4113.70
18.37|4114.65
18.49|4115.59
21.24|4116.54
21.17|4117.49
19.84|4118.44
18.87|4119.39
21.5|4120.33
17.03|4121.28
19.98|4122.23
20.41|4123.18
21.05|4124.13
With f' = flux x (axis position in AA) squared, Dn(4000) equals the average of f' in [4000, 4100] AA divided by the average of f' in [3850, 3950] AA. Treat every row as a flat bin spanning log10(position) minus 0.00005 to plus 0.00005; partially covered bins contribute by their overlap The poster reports 2.0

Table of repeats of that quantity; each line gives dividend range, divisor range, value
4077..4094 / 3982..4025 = 1.10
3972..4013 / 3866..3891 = 1.97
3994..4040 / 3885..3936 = 1.90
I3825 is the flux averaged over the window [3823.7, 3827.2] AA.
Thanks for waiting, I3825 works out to 5.77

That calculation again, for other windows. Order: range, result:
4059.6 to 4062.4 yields 17.4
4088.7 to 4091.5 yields 22.7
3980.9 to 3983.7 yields 15.1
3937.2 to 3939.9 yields 9.9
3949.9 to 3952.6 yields 16.3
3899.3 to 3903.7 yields 12.1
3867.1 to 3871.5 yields 10.3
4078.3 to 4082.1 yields 21.3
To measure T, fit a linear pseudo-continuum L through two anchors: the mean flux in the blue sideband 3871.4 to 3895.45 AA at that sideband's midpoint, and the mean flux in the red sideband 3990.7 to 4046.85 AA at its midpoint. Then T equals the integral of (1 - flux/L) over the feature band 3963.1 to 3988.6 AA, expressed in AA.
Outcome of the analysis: 7.0 AA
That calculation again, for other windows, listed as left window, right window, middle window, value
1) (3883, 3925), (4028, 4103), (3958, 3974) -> 7.4 AA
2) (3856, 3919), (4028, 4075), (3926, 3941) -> 7.0 AA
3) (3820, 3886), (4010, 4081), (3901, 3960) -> 6.1 AA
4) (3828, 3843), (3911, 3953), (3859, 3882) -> -3.7 AA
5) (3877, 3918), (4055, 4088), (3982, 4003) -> -3.5 AA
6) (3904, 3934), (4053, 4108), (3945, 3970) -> 4.3 AA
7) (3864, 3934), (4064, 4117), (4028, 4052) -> -3.5 AA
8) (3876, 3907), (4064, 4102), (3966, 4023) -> -5.0 AA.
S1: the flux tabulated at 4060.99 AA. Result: 19.52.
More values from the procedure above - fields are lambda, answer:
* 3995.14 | 18.62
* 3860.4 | 10.93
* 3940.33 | 8.246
